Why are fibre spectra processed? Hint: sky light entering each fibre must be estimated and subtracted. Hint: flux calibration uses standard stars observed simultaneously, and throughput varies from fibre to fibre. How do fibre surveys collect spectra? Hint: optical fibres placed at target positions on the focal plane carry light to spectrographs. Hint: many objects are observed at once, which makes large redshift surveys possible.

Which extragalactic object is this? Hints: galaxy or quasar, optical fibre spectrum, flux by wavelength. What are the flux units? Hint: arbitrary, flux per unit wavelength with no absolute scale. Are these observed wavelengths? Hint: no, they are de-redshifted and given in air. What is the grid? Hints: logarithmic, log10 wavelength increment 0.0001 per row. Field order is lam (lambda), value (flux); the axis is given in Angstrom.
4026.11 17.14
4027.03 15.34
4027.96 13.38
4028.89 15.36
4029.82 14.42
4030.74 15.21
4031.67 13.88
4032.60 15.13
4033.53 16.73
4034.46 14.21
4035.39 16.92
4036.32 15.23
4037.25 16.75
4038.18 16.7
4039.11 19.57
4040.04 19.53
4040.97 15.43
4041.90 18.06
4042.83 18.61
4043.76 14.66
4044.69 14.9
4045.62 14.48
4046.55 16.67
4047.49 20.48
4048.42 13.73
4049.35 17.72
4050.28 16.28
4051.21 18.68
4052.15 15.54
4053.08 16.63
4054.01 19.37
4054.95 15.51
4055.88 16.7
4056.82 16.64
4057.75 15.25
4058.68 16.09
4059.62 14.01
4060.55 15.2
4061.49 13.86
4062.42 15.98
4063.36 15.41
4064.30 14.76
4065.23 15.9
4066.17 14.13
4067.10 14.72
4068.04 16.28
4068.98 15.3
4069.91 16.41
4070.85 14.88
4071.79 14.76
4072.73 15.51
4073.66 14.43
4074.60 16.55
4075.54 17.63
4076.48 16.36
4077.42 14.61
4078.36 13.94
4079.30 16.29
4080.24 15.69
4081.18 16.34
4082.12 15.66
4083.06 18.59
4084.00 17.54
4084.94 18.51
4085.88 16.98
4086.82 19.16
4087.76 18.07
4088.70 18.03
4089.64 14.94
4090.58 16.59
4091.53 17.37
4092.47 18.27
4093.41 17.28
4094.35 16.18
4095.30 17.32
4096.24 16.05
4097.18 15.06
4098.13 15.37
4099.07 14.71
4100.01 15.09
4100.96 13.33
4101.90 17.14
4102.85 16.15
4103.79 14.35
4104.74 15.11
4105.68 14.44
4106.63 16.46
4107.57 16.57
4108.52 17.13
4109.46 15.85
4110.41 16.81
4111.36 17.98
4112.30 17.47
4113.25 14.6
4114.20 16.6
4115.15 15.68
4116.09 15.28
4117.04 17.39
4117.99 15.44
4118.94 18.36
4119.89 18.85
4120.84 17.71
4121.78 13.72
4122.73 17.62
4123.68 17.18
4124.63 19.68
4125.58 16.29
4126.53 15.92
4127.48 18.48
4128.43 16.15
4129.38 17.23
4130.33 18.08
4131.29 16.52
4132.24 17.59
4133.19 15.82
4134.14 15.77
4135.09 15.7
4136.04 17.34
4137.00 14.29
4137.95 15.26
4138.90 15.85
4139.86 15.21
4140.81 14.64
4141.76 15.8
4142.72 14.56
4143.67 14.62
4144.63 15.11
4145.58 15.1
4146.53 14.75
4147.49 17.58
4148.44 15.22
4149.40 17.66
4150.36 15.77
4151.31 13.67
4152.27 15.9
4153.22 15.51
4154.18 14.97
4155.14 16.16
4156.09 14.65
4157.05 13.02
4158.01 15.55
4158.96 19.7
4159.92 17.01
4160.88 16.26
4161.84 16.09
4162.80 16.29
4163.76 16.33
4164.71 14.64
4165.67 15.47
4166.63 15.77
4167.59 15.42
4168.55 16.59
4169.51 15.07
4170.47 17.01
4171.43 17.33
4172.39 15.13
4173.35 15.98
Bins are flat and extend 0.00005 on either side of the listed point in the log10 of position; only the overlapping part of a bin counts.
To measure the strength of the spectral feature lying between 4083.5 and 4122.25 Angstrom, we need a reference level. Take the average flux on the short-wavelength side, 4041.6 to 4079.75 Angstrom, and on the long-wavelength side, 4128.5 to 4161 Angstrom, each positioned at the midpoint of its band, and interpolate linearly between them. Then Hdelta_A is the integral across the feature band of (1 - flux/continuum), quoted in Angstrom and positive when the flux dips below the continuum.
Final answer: -1.5 Angstrom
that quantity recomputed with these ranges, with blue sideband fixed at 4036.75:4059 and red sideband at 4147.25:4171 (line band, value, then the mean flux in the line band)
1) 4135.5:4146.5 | 0.55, 15.2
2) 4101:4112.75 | 0.11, 16.2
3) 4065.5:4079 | 0.99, 15.4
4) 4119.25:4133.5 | -0.87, 17.2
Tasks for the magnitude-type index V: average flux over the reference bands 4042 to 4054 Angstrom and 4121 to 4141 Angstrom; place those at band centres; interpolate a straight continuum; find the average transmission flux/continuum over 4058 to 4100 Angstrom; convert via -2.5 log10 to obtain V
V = 0.04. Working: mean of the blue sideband 16.7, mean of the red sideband 16.4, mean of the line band 16.1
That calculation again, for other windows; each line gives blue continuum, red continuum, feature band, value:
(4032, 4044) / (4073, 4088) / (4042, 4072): 0.05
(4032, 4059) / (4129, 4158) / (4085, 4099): -0.05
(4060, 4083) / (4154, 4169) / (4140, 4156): 0.03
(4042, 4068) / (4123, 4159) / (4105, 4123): -0.03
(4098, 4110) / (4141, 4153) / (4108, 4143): -0.07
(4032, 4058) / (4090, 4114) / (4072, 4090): -0.02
